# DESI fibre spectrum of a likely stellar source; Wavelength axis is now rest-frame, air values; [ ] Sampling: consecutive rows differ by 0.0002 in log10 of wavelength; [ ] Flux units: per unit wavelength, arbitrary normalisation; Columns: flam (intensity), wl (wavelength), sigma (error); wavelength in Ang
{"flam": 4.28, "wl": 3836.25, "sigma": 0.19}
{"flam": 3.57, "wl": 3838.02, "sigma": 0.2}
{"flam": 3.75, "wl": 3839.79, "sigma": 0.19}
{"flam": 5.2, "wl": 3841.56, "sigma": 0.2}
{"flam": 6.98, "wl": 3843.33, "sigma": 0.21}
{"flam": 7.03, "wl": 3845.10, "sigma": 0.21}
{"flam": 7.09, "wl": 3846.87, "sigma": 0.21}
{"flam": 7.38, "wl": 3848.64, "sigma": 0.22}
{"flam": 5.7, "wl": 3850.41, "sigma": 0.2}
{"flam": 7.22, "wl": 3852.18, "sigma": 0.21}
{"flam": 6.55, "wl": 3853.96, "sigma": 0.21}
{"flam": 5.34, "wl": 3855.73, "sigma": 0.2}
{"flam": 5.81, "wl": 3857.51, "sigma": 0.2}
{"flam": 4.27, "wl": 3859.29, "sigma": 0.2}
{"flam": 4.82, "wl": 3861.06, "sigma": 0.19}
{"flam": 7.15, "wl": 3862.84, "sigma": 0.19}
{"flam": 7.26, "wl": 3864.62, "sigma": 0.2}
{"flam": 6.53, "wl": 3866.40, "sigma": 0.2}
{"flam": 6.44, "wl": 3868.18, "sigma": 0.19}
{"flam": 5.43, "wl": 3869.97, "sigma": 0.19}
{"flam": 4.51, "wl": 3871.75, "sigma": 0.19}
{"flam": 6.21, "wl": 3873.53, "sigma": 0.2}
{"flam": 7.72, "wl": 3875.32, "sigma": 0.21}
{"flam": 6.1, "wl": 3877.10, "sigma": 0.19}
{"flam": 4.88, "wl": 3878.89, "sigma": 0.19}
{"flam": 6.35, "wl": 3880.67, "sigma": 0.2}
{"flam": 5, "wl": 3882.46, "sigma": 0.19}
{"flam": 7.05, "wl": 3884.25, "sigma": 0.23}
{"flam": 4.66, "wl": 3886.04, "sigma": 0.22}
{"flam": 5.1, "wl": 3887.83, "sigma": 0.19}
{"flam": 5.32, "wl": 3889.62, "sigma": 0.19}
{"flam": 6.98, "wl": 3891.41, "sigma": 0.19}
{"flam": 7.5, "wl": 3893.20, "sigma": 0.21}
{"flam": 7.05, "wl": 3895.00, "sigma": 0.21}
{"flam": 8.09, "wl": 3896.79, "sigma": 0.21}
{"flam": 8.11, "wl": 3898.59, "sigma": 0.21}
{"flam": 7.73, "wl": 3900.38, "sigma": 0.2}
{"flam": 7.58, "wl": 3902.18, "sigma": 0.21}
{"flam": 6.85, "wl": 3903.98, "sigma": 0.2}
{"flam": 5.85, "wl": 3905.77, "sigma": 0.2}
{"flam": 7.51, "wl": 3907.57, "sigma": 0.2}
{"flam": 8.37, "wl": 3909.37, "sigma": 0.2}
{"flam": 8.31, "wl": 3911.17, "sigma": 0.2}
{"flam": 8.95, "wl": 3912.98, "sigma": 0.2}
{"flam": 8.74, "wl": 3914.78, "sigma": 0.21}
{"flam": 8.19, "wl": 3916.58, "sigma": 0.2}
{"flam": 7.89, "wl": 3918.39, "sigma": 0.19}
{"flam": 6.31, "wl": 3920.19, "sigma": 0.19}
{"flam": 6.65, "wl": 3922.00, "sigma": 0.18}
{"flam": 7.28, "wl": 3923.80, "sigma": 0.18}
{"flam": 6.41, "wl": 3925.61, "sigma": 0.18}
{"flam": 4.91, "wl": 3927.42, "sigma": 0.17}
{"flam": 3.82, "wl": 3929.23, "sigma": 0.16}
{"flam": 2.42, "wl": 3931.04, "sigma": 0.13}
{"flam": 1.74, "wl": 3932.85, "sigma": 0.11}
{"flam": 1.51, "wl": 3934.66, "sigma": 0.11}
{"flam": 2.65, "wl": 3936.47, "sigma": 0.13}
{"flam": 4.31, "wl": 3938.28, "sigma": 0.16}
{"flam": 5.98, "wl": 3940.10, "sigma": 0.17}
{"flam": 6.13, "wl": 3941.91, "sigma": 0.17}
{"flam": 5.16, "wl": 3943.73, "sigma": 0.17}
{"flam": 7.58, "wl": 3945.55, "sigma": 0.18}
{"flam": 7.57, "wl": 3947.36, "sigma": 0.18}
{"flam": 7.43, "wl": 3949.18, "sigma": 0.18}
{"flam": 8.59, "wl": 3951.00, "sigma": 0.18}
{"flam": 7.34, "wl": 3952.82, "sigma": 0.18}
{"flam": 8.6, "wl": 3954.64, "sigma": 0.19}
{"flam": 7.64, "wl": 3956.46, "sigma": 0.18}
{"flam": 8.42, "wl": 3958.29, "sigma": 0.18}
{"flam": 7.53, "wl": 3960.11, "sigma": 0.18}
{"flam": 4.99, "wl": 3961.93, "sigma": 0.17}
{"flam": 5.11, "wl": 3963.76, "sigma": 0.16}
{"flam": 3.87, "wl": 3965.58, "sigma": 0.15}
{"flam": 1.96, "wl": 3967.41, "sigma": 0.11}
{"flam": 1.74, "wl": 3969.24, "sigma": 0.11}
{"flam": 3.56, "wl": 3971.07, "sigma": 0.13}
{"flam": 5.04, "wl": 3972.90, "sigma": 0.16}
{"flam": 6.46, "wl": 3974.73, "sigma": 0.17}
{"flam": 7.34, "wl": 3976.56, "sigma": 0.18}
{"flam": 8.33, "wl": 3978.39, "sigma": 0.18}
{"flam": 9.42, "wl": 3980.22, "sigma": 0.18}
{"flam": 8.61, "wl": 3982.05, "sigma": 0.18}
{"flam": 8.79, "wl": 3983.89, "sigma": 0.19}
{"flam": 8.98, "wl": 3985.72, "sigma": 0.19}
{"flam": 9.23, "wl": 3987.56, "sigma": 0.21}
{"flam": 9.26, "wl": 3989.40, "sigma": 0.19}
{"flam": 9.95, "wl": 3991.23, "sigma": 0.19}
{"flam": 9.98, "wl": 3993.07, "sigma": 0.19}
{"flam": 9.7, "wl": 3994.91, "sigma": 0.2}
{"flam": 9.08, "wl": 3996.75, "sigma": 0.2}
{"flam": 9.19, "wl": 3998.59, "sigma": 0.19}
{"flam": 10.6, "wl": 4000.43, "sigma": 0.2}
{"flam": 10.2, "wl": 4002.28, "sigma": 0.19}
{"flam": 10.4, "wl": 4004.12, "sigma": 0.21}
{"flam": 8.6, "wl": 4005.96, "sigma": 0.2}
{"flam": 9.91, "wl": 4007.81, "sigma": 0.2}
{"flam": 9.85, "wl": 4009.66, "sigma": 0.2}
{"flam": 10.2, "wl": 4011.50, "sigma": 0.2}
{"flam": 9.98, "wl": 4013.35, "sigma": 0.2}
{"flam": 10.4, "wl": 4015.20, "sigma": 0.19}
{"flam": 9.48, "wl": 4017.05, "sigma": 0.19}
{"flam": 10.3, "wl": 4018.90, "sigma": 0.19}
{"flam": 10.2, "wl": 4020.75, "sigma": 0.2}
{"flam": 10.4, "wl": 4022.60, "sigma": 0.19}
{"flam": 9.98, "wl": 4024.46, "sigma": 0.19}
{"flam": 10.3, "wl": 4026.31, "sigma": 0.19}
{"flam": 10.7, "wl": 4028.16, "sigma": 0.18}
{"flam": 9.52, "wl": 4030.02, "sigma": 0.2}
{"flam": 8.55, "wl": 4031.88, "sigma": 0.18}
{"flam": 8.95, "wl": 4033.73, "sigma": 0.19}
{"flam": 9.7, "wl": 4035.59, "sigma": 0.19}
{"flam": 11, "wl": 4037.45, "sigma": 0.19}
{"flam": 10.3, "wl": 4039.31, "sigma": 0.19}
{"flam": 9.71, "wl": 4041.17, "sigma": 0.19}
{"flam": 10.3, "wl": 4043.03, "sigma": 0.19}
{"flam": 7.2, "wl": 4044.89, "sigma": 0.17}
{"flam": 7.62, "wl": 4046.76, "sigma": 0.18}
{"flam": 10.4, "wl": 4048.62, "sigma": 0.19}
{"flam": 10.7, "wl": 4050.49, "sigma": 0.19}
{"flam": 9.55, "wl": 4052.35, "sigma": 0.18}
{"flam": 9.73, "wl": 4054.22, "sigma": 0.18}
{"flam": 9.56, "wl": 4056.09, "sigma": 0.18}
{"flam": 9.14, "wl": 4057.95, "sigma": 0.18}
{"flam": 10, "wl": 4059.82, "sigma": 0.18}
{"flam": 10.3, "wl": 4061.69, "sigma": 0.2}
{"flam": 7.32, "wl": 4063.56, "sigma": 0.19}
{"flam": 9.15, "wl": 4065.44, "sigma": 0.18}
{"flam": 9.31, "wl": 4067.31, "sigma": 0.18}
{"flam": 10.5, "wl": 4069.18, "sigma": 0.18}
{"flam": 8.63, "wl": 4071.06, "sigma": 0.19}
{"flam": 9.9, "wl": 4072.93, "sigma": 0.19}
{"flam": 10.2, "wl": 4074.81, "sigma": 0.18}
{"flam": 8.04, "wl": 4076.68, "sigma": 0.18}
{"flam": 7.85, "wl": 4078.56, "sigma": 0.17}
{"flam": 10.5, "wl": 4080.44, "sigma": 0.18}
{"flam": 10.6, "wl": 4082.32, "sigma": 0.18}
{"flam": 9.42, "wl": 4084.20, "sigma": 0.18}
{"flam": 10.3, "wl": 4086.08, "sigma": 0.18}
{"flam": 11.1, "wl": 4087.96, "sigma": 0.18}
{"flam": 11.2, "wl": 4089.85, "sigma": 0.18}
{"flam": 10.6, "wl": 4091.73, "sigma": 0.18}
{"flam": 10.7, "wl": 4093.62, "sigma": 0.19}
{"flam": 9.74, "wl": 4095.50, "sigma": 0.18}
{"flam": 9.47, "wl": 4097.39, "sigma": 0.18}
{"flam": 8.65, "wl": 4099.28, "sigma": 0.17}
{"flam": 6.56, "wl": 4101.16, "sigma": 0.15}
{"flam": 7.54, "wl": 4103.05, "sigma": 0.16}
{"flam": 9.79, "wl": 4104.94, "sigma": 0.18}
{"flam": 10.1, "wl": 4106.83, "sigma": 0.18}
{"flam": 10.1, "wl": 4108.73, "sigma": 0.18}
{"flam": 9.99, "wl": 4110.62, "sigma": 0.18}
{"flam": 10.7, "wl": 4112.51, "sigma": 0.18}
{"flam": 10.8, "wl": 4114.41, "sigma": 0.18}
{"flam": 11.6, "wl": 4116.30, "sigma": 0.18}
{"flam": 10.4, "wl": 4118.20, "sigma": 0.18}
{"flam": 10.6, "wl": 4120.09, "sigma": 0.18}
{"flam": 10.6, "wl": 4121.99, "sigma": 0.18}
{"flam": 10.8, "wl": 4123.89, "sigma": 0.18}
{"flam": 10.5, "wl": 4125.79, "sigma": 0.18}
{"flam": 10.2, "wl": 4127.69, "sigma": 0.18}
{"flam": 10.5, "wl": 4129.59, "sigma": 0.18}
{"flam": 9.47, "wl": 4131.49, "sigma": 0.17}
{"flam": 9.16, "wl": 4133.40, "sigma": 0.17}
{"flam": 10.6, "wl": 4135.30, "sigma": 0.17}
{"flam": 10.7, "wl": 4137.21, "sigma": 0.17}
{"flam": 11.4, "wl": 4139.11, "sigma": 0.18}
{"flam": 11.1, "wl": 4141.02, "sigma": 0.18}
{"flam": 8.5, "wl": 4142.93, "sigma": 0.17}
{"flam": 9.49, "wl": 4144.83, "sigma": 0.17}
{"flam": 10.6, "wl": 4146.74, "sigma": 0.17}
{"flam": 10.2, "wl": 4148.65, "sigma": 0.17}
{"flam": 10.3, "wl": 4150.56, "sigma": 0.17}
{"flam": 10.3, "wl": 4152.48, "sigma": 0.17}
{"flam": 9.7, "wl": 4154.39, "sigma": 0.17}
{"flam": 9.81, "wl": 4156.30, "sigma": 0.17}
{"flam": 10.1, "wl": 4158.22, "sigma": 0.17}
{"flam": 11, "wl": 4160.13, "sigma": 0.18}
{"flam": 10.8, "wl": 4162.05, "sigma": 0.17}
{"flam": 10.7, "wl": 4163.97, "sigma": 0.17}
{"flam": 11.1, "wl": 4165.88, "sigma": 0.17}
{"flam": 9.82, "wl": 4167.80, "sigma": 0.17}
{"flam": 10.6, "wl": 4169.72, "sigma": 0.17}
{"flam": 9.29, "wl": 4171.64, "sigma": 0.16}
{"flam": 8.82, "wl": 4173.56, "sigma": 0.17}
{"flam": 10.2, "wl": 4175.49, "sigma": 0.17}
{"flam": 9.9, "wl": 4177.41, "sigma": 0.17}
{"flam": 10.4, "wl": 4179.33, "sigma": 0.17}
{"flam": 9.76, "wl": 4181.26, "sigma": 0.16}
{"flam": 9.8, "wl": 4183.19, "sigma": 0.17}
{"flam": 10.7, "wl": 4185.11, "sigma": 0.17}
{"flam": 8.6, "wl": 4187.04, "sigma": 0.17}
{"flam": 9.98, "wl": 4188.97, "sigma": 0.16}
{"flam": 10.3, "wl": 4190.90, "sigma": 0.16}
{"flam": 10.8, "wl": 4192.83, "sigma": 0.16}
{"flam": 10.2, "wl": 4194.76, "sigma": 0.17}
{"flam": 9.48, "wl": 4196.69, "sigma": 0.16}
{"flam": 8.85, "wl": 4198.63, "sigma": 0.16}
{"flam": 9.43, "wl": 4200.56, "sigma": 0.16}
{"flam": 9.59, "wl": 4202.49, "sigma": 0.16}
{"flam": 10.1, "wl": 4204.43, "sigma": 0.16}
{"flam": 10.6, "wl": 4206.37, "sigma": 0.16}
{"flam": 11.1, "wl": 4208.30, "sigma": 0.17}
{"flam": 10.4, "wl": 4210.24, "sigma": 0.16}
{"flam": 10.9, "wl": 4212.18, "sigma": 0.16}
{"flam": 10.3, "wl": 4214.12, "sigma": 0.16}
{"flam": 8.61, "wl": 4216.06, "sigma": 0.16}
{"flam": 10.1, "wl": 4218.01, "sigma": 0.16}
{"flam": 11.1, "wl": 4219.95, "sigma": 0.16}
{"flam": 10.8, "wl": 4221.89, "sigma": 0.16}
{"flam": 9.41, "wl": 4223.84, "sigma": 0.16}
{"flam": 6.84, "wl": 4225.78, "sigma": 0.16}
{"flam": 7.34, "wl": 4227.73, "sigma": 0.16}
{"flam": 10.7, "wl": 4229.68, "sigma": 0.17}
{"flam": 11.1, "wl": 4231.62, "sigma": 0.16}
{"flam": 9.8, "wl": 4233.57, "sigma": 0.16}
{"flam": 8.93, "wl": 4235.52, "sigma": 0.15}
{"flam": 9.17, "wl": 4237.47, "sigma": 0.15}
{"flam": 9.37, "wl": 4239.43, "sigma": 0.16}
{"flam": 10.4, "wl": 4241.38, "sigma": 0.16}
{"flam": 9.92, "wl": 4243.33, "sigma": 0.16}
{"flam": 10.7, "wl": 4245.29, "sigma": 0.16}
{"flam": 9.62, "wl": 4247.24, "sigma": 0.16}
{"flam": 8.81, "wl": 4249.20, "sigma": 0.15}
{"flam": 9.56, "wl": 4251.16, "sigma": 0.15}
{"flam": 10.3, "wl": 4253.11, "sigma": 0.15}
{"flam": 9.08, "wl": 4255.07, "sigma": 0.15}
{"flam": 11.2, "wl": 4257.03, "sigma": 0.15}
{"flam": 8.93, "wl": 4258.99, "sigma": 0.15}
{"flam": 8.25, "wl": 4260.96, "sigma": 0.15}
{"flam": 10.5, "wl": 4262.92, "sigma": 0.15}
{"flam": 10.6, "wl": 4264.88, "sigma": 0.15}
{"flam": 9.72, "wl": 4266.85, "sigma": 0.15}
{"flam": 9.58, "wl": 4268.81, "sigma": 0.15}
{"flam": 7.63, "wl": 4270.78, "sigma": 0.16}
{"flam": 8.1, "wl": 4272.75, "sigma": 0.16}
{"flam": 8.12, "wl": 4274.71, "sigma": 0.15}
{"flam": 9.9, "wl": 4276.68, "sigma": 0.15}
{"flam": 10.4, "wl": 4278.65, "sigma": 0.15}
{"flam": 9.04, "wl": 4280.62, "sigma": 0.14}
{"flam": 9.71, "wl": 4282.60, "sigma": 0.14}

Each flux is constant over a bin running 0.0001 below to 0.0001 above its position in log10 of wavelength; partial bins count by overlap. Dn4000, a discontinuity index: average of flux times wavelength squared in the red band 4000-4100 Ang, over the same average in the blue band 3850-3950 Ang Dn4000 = 1.70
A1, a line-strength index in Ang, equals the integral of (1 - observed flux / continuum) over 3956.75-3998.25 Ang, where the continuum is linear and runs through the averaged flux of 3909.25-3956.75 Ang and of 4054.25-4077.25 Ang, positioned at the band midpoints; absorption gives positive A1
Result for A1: 0.9 Ang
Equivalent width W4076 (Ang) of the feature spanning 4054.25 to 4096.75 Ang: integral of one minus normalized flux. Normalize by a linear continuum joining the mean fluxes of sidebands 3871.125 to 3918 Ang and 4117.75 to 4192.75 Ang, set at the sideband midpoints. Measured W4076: -2.5 Ang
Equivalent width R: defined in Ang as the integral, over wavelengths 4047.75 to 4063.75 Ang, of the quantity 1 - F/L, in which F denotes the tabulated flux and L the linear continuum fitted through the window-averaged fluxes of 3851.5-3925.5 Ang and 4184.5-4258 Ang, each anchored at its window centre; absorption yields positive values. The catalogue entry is -2.9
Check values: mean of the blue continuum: 6.67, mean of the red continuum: 9.84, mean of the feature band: 9.74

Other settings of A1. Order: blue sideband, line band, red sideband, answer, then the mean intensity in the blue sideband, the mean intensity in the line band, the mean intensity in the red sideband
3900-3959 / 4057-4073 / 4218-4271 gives -3.0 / 6.48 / 9.34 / 9.64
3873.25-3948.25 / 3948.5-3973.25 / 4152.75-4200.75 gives 3.9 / 6.25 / 5.84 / 10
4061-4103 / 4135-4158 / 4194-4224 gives -1.0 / 9.5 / 10.2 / 10.1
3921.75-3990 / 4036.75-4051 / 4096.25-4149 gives -2.5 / 6.1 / 9.6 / 10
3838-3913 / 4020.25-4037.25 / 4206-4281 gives -4.6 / 6.41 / 9.85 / 9.66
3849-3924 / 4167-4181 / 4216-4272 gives -1.3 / 6.65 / 9.85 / 9.6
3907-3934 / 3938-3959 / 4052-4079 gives -0.4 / 6.44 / 7.13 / 9.3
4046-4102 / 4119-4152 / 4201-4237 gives -2.0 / 9.57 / 10.3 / 9.86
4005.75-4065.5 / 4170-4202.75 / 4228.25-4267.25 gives -0.1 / 9.68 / 9.79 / 9.81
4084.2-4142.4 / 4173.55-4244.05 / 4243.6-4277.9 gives -1.0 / 10.1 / 9.85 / 9.46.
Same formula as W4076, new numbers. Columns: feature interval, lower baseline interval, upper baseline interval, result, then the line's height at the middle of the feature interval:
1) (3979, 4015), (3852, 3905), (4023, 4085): -4.61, 8.49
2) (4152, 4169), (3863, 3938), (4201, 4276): -2.88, 8.87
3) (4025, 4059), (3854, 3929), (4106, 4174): -3.00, 8.84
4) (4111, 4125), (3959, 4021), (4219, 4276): -3.04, 8.83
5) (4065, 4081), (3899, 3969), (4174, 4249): -2.54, 8.05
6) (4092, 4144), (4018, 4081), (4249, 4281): -2.72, 9.52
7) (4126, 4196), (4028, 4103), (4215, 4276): -4.60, 9.51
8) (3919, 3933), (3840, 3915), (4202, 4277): 3.58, 6.96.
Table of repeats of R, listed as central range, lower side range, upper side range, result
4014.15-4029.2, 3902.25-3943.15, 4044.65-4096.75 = -3.2 Ang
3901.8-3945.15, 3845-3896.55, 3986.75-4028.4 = 8.9 Ang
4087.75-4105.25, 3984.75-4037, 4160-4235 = 0.7 Ang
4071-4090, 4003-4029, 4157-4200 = 0.5 Ang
